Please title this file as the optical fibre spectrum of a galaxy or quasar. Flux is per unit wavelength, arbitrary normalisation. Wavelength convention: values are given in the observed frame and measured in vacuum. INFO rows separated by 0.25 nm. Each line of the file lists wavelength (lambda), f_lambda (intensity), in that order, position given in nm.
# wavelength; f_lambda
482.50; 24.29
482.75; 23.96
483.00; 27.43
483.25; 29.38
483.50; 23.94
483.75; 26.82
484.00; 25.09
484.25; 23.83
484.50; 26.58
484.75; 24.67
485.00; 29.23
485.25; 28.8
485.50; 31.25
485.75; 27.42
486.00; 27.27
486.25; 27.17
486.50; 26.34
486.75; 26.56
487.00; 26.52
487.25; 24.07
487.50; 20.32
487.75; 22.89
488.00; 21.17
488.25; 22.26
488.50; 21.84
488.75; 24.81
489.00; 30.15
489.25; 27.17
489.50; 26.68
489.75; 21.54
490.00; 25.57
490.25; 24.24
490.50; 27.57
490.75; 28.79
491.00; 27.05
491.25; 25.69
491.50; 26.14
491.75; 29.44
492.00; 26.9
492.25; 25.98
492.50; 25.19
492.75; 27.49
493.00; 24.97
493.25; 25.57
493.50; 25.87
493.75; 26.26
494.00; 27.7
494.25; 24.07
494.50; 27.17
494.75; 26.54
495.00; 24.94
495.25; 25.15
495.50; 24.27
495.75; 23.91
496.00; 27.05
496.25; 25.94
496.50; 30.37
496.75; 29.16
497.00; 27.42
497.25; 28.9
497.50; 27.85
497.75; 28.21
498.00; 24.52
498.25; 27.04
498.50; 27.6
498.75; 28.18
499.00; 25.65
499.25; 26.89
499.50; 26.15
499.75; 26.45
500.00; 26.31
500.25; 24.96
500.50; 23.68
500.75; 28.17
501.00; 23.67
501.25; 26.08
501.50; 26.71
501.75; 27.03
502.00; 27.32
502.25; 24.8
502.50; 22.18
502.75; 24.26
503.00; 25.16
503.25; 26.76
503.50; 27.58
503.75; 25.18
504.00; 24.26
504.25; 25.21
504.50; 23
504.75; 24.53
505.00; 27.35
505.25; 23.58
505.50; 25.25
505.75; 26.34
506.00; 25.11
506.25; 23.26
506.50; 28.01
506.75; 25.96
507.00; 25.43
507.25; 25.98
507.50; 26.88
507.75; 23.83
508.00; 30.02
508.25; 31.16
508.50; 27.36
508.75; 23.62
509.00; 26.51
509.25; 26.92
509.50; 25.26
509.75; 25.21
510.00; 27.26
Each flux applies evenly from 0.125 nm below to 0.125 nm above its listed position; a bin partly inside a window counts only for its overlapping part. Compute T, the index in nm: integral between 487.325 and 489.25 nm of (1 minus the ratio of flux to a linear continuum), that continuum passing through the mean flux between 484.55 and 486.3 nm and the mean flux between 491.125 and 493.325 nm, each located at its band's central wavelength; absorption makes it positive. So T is 0.26 nm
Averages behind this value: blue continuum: 27.9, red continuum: 26.4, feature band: 23.6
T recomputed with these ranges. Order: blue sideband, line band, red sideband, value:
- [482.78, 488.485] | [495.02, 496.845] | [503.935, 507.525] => -0.06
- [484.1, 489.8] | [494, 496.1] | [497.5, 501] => 0.05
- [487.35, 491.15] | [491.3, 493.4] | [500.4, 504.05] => -0.12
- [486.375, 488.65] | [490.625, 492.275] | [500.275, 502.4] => -0.20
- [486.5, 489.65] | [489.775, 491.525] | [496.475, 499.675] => -0.06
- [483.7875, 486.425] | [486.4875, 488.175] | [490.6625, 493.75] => 0.20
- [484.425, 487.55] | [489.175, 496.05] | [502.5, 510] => 0.12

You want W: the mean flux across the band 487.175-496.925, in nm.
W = 25.7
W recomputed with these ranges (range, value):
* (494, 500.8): 26.5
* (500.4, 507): 25.4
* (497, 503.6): 26.3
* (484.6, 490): 25.6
